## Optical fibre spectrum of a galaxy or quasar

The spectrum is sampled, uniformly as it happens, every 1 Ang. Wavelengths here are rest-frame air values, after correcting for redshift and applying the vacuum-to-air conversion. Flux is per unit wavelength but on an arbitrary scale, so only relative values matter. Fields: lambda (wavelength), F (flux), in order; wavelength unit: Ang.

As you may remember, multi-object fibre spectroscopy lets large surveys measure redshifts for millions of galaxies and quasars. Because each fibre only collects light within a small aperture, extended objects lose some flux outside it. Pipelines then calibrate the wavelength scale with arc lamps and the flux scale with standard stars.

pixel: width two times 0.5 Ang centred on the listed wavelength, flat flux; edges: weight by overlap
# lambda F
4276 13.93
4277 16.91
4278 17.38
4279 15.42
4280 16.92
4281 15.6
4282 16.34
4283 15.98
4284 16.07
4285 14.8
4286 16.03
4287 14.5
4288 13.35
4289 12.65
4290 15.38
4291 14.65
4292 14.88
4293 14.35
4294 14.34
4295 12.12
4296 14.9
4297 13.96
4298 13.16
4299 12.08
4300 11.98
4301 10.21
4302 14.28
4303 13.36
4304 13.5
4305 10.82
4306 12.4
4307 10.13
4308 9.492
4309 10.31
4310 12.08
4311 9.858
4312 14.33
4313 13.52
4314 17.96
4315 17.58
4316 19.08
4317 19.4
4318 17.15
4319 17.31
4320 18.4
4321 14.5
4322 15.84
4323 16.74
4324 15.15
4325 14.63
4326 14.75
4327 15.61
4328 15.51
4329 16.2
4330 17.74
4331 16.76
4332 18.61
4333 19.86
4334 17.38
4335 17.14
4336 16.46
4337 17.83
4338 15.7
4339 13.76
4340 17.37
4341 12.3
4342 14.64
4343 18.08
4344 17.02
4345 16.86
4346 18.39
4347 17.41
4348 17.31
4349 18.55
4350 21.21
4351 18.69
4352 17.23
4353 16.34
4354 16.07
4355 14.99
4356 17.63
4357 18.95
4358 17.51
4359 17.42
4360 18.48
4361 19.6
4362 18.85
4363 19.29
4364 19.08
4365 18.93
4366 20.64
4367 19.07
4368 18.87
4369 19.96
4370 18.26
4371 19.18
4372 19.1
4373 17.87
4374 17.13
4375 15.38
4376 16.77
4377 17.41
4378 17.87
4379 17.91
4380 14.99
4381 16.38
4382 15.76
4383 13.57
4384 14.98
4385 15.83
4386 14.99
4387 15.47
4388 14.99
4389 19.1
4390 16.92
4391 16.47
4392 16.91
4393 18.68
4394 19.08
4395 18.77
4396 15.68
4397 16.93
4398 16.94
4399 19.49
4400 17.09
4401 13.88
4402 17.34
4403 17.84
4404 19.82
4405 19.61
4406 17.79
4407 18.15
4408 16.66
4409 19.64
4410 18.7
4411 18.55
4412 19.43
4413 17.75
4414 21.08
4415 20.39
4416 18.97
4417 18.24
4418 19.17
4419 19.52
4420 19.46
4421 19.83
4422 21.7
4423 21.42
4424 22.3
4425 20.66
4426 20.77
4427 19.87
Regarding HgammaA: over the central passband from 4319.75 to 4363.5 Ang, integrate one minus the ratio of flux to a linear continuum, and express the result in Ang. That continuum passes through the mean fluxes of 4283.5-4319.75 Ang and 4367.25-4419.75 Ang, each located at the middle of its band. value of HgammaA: -4.00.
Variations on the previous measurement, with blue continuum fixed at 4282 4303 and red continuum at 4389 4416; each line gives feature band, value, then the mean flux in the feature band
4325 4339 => -1.09 Ang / 16.7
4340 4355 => -0.95 Ang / 17.1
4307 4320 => 0.03 Ang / 14.8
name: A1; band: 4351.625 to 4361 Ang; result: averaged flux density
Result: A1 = 17.3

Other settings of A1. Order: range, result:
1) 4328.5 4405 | 17.4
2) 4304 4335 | 15.3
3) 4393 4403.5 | 17.4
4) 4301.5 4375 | 16.6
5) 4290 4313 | 12.7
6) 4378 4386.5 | 15.7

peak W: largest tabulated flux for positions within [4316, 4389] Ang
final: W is 21.21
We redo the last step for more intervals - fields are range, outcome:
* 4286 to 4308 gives 16.03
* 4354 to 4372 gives 20.64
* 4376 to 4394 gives 19.1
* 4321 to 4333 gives 19.86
